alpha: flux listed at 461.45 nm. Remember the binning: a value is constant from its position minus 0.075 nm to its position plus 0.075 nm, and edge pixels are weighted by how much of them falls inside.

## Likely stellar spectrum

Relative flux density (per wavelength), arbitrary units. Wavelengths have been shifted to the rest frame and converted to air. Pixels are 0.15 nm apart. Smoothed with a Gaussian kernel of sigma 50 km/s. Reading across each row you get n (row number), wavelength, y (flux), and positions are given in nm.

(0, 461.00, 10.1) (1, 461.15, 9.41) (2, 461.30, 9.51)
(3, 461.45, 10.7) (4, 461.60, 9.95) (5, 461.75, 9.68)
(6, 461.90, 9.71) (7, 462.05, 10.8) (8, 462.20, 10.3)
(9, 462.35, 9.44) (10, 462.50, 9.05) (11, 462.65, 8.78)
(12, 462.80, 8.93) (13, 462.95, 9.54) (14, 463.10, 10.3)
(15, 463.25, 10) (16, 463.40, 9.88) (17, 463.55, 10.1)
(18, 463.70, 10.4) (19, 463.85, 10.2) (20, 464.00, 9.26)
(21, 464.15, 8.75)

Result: 10.7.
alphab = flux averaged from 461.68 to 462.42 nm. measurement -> 9.99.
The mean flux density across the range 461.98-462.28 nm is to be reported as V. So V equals 10.5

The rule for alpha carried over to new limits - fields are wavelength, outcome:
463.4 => 9.88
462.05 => 10.8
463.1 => 10.3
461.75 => 9.68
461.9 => 9.71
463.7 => 10.4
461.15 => 9.41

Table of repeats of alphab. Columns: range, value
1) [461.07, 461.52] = 9.87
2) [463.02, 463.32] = 10.1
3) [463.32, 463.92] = 10.1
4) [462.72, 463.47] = 9.72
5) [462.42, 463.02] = 9.07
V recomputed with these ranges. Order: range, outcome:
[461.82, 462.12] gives 10.2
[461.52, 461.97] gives 9.79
